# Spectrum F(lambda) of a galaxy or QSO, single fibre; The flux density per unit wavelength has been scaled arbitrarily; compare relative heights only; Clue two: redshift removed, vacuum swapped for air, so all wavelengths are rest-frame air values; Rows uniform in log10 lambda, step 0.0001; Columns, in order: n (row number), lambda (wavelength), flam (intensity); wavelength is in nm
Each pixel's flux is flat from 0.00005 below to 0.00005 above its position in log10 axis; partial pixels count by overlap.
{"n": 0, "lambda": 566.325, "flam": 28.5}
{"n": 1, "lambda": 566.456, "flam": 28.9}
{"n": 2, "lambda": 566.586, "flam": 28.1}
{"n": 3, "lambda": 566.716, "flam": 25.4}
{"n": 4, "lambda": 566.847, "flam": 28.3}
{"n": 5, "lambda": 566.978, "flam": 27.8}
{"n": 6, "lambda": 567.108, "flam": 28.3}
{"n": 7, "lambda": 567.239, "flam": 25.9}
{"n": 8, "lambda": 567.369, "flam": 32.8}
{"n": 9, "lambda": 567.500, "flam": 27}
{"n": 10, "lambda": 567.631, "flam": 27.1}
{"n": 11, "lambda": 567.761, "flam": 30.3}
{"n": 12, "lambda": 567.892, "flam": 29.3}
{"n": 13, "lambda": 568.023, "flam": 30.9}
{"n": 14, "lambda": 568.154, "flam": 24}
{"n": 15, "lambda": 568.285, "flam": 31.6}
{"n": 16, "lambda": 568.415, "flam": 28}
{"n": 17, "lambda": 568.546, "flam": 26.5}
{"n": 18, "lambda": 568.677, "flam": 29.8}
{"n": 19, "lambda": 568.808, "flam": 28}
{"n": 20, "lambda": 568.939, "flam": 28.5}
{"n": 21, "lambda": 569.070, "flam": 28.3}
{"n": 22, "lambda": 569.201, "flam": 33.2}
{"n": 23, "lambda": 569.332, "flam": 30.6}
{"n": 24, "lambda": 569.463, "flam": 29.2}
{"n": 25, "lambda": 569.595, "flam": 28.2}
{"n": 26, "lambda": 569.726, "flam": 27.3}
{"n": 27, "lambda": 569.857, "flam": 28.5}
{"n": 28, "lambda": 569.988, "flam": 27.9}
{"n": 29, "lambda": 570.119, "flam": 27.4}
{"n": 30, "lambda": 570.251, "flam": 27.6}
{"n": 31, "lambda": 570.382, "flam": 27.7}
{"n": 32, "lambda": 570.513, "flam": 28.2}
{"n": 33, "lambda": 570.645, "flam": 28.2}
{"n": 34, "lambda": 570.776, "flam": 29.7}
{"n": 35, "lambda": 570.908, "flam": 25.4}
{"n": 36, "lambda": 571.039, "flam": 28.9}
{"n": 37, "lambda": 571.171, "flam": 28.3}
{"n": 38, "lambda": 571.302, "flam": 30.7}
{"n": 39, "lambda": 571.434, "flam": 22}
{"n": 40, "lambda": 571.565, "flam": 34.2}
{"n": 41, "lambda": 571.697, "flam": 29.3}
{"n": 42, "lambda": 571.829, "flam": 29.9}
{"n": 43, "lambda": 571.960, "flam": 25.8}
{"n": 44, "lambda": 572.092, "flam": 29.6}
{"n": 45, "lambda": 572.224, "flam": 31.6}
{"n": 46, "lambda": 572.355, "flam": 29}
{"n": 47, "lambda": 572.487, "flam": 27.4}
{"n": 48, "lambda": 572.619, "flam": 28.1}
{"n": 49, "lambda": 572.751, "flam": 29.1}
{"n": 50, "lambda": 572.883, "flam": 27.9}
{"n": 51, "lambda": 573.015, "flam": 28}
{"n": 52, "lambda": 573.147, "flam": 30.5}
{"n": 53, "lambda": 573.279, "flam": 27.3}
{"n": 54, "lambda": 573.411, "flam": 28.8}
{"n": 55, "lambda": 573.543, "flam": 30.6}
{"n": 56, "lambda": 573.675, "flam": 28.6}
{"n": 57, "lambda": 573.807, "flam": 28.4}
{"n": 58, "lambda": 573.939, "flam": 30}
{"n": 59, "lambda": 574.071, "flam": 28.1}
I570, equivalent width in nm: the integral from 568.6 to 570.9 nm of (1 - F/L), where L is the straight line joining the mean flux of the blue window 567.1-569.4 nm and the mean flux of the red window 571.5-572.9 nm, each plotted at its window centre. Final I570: 0.034 nm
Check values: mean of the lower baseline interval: 28.9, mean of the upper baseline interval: 29.3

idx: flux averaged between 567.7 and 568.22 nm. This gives 28.6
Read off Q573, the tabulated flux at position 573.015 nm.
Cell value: 28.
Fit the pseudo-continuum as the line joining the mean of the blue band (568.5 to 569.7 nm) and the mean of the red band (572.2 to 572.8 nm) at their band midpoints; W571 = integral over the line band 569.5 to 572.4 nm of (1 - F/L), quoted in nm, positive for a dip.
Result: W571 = 0.055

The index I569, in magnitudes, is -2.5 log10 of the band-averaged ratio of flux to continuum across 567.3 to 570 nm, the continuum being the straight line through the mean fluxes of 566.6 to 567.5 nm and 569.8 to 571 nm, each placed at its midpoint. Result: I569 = -0.04 mag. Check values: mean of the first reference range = 28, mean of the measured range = 28.9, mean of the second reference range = 27.9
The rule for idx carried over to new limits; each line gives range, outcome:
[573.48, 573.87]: 29.2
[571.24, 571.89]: 29.2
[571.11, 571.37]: 29.5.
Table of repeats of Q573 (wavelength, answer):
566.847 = 28.3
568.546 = 26.5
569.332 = 30.6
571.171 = 28.3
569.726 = 27.3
